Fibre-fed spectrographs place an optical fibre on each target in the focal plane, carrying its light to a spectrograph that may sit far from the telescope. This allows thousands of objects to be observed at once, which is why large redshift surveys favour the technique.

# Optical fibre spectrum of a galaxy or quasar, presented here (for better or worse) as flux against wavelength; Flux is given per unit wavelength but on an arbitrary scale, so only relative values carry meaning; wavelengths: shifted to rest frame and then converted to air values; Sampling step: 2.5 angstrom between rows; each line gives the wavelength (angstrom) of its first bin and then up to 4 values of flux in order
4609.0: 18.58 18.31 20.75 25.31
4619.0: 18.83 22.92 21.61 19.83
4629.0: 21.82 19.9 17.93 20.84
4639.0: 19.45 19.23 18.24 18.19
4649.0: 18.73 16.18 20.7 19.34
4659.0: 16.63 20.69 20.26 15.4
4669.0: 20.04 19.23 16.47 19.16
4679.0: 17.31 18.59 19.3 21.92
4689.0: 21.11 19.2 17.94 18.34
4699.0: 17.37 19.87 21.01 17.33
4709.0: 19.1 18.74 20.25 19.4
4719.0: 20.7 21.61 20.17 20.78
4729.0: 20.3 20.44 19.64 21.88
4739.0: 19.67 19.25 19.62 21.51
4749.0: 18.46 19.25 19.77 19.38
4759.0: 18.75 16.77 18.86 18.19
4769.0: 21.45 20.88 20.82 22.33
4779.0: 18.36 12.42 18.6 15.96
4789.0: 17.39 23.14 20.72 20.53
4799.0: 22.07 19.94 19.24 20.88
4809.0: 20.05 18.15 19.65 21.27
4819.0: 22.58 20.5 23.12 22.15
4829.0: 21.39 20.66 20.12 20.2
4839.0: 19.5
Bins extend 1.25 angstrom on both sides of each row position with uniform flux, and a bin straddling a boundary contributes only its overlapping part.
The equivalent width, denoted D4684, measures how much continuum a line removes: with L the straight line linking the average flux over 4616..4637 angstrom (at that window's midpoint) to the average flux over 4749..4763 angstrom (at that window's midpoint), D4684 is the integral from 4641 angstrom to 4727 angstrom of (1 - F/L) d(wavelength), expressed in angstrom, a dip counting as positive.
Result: 3.5 angstrom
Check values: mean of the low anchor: 20.9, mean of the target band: 19.1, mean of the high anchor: 18.8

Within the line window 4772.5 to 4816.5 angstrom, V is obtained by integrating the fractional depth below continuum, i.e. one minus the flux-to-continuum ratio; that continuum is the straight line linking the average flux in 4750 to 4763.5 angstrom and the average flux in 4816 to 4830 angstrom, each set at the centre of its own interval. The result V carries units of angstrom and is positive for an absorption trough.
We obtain 2.3 angstrom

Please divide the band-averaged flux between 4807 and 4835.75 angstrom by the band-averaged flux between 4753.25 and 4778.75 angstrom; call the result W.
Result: 1.1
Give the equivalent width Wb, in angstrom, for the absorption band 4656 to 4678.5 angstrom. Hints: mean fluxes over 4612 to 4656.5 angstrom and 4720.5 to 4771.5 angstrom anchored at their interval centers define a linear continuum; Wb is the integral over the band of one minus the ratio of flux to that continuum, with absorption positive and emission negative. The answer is 1.6 angstrom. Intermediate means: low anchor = 20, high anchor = 19.8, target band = 18.5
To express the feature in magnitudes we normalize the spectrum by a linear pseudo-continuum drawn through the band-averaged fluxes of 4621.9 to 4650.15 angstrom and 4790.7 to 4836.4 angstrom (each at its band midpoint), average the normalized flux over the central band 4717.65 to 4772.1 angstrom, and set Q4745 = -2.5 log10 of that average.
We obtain 0.03 mag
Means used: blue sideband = 19.7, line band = 19.9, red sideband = 20.9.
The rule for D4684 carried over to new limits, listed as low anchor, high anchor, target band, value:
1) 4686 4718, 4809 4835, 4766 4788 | 1.7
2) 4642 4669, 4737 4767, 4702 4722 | -0.8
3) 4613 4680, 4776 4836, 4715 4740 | -0.9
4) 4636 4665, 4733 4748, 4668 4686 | 0.6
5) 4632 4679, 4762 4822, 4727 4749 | -1.0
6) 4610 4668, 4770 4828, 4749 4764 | 0.9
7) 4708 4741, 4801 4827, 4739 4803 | 3.3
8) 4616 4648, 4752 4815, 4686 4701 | 0.5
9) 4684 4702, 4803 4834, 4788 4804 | 0.0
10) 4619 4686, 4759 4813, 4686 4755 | -1.8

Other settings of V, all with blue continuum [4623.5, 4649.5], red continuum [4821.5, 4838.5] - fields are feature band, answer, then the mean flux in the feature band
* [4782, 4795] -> 1.3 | 18.7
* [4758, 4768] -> 1.2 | 18.2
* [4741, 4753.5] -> 0.5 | 19.6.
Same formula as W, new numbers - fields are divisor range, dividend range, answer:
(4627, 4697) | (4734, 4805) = 1.02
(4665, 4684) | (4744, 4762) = 1.06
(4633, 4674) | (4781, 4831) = 1.07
